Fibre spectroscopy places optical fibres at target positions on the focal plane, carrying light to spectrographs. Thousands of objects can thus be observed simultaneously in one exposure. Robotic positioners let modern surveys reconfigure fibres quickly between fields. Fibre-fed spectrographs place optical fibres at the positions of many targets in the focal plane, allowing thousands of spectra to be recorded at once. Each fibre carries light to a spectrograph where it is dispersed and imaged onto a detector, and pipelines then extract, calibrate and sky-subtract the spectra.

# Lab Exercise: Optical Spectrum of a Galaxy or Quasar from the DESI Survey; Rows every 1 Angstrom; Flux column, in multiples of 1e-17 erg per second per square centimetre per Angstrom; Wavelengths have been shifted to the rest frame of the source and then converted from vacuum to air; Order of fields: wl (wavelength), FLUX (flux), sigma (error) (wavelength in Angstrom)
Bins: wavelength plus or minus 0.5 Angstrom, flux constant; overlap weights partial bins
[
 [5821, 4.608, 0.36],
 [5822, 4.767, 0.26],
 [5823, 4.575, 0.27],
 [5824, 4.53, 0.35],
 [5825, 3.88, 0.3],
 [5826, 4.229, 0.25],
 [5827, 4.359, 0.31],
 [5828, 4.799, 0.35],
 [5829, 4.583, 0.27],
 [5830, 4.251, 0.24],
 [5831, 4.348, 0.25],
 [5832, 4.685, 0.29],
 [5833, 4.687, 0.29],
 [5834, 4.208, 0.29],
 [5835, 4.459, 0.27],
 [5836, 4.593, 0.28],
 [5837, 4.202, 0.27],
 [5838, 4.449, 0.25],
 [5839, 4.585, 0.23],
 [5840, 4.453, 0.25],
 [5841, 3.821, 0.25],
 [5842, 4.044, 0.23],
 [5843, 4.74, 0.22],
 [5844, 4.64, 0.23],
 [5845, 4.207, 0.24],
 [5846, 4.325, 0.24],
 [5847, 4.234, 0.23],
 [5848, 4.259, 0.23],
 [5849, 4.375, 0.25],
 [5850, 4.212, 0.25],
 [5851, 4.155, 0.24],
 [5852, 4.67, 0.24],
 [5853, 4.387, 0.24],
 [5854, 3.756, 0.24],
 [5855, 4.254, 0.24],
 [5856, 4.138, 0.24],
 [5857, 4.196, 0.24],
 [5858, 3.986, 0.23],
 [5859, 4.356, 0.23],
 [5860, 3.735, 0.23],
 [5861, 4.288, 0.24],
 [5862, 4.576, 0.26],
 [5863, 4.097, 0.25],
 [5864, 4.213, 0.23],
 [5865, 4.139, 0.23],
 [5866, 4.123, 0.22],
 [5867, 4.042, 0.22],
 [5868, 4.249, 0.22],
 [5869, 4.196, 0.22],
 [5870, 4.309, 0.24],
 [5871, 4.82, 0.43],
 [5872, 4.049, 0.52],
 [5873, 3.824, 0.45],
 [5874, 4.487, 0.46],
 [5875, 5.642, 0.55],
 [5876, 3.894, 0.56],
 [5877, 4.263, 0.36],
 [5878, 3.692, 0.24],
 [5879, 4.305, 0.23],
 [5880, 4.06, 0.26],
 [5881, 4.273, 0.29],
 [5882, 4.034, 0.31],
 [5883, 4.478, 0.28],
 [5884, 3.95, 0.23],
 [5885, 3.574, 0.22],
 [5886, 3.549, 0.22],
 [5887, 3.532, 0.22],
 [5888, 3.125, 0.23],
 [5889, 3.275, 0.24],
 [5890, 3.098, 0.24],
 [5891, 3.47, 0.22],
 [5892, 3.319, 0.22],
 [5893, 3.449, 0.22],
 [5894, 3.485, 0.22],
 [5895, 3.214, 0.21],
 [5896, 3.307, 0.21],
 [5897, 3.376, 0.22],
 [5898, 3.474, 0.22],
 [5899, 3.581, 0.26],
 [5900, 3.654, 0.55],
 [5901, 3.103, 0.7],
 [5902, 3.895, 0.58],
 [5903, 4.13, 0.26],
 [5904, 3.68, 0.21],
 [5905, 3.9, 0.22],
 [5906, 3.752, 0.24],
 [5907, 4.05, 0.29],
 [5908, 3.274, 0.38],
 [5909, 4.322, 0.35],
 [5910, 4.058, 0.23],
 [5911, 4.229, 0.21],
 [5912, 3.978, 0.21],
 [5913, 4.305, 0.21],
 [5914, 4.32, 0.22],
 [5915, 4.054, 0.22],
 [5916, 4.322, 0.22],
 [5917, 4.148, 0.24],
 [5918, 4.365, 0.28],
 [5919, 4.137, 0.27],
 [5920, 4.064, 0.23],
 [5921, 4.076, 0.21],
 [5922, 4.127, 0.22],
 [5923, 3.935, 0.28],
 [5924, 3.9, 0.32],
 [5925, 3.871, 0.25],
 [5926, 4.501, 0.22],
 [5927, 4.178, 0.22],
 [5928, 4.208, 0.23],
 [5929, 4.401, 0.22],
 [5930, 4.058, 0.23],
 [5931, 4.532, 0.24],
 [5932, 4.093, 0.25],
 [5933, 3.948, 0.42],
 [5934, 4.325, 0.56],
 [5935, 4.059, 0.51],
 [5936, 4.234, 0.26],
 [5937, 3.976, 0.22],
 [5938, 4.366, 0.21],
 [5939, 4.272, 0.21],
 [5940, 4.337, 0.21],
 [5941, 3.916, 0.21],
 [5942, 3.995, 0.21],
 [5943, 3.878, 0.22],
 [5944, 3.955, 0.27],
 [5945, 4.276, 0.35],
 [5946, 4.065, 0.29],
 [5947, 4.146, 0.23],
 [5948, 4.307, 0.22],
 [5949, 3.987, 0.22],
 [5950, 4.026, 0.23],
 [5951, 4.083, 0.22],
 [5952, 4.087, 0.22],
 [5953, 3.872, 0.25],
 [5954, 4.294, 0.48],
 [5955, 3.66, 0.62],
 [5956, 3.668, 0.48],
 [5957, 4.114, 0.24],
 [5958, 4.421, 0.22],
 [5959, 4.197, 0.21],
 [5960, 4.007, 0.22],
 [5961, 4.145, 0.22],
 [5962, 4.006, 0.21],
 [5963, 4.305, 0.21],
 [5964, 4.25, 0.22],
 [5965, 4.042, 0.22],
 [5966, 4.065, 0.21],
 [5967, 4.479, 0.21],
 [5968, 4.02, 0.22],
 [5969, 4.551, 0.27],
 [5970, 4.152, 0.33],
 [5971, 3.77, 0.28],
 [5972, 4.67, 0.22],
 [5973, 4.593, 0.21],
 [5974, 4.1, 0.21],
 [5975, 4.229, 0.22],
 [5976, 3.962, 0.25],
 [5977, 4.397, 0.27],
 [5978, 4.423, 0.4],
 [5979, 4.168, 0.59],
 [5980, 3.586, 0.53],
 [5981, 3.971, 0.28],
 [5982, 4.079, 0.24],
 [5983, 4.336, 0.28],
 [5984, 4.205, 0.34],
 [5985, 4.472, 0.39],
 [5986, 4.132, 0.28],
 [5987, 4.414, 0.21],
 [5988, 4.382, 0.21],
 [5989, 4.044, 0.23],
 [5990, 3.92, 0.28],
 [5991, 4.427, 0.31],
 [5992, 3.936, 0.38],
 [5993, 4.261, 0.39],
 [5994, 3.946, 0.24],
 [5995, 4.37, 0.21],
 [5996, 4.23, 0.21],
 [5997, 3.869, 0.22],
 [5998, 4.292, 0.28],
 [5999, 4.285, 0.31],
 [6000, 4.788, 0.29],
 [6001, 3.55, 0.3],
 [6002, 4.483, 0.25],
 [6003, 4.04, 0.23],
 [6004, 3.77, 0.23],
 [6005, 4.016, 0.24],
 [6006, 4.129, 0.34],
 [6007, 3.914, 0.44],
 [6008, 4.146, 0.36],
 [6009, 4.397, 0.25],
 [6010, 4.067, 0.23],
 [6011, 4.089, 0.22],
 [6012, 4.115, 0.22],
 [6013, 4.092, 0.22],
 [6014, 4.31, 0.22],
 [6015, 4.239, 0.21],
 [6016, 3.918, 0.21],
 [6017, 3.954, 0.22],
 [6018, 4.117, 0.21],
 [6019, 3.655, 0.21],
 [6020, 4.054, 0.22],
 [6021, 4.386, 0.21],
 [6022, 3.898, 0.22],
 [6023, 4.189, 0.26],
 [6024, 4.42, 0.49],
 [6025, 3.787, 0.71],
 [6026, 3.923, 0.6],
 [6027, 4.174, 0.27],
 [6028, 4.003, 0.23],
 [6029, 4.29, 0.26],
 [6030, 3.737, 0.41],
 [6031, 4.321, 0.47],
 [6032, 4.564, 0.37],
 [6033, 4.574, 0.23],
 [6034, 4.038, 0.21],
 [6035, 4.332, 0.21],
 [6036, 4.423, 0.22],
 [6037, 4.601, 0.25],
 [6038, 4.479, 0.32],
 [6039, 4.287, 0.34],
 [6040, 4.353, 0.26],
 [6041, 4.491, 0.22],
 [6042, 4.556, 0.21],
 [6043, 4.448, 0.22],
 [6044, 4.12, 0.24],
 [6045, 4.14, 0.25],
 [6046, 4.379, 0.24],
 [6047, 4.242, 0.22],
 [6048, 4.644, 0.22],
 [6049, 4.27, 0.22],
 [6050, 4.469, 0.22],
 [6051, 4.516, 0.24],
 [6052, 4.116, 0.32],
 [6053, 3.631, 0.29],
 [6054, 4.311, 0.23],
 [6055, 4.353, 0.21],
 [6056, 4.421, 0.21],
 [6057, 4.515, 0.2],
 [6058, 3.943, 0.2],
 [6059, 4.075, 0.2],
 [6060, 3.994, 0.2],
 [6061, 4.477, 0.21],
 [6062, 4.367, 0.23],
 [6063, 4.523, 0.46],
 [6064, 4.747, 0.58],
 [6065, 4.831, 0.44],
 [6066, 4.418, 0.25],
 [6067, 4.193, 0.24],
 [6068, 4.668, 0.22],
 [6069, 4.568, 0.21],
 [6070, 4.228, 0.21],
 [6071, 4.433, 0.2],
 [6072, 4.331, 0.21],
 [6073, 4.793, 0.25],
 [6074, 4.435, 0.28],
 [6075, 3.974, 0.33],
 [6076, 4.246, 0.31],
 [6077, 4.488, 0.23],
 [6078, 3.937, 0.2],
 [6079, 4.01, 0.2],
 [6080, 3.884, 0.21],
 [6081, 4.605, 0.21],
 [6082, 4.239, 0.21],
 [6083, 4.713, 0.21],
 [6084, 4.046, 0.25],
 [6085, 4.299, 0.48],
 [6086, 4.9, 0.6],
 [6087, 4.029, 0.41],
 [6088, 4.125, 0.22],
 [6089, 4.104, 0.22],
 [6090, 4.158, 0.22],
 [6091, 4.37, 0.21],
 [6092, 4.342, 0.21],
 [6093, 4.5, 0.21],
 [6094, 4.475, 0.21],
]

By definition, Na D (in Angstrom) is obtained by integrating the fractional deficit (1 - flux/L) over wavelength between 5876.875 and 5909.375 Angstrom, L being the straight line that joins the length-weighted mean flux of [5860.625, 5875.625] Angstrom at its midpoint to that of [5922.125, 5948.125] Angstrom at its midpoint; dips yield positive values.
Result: 4.5 Angstrom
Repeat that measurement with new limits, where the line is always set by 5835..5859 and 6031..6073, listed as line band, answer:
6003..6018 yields 0.9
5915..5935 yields 0.8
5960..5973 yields 0.4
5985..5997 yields 0.5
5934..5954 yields 1.0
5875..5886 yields 0.5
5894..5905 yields 1.9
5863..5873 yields 0.2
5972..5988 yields 0.4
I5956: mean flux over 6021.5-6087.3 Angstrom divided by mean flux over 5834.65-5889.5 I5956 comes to 1.03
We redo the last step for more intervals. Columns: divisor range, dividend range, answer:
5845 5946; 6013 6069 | 1.06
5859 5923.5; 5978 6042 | 1.06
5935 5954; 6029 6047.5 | 1.06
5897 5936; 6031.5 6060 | 1.08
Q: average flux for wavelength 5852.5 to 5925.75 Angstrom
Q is 3.96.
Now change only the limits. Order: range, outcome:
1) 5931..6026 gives 4.13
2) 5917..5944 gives 4.14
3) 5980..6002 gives 4.18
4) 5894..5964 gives 4.02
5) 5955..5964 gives 4.09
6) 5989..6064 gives 4.21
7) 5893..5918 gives 3.82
